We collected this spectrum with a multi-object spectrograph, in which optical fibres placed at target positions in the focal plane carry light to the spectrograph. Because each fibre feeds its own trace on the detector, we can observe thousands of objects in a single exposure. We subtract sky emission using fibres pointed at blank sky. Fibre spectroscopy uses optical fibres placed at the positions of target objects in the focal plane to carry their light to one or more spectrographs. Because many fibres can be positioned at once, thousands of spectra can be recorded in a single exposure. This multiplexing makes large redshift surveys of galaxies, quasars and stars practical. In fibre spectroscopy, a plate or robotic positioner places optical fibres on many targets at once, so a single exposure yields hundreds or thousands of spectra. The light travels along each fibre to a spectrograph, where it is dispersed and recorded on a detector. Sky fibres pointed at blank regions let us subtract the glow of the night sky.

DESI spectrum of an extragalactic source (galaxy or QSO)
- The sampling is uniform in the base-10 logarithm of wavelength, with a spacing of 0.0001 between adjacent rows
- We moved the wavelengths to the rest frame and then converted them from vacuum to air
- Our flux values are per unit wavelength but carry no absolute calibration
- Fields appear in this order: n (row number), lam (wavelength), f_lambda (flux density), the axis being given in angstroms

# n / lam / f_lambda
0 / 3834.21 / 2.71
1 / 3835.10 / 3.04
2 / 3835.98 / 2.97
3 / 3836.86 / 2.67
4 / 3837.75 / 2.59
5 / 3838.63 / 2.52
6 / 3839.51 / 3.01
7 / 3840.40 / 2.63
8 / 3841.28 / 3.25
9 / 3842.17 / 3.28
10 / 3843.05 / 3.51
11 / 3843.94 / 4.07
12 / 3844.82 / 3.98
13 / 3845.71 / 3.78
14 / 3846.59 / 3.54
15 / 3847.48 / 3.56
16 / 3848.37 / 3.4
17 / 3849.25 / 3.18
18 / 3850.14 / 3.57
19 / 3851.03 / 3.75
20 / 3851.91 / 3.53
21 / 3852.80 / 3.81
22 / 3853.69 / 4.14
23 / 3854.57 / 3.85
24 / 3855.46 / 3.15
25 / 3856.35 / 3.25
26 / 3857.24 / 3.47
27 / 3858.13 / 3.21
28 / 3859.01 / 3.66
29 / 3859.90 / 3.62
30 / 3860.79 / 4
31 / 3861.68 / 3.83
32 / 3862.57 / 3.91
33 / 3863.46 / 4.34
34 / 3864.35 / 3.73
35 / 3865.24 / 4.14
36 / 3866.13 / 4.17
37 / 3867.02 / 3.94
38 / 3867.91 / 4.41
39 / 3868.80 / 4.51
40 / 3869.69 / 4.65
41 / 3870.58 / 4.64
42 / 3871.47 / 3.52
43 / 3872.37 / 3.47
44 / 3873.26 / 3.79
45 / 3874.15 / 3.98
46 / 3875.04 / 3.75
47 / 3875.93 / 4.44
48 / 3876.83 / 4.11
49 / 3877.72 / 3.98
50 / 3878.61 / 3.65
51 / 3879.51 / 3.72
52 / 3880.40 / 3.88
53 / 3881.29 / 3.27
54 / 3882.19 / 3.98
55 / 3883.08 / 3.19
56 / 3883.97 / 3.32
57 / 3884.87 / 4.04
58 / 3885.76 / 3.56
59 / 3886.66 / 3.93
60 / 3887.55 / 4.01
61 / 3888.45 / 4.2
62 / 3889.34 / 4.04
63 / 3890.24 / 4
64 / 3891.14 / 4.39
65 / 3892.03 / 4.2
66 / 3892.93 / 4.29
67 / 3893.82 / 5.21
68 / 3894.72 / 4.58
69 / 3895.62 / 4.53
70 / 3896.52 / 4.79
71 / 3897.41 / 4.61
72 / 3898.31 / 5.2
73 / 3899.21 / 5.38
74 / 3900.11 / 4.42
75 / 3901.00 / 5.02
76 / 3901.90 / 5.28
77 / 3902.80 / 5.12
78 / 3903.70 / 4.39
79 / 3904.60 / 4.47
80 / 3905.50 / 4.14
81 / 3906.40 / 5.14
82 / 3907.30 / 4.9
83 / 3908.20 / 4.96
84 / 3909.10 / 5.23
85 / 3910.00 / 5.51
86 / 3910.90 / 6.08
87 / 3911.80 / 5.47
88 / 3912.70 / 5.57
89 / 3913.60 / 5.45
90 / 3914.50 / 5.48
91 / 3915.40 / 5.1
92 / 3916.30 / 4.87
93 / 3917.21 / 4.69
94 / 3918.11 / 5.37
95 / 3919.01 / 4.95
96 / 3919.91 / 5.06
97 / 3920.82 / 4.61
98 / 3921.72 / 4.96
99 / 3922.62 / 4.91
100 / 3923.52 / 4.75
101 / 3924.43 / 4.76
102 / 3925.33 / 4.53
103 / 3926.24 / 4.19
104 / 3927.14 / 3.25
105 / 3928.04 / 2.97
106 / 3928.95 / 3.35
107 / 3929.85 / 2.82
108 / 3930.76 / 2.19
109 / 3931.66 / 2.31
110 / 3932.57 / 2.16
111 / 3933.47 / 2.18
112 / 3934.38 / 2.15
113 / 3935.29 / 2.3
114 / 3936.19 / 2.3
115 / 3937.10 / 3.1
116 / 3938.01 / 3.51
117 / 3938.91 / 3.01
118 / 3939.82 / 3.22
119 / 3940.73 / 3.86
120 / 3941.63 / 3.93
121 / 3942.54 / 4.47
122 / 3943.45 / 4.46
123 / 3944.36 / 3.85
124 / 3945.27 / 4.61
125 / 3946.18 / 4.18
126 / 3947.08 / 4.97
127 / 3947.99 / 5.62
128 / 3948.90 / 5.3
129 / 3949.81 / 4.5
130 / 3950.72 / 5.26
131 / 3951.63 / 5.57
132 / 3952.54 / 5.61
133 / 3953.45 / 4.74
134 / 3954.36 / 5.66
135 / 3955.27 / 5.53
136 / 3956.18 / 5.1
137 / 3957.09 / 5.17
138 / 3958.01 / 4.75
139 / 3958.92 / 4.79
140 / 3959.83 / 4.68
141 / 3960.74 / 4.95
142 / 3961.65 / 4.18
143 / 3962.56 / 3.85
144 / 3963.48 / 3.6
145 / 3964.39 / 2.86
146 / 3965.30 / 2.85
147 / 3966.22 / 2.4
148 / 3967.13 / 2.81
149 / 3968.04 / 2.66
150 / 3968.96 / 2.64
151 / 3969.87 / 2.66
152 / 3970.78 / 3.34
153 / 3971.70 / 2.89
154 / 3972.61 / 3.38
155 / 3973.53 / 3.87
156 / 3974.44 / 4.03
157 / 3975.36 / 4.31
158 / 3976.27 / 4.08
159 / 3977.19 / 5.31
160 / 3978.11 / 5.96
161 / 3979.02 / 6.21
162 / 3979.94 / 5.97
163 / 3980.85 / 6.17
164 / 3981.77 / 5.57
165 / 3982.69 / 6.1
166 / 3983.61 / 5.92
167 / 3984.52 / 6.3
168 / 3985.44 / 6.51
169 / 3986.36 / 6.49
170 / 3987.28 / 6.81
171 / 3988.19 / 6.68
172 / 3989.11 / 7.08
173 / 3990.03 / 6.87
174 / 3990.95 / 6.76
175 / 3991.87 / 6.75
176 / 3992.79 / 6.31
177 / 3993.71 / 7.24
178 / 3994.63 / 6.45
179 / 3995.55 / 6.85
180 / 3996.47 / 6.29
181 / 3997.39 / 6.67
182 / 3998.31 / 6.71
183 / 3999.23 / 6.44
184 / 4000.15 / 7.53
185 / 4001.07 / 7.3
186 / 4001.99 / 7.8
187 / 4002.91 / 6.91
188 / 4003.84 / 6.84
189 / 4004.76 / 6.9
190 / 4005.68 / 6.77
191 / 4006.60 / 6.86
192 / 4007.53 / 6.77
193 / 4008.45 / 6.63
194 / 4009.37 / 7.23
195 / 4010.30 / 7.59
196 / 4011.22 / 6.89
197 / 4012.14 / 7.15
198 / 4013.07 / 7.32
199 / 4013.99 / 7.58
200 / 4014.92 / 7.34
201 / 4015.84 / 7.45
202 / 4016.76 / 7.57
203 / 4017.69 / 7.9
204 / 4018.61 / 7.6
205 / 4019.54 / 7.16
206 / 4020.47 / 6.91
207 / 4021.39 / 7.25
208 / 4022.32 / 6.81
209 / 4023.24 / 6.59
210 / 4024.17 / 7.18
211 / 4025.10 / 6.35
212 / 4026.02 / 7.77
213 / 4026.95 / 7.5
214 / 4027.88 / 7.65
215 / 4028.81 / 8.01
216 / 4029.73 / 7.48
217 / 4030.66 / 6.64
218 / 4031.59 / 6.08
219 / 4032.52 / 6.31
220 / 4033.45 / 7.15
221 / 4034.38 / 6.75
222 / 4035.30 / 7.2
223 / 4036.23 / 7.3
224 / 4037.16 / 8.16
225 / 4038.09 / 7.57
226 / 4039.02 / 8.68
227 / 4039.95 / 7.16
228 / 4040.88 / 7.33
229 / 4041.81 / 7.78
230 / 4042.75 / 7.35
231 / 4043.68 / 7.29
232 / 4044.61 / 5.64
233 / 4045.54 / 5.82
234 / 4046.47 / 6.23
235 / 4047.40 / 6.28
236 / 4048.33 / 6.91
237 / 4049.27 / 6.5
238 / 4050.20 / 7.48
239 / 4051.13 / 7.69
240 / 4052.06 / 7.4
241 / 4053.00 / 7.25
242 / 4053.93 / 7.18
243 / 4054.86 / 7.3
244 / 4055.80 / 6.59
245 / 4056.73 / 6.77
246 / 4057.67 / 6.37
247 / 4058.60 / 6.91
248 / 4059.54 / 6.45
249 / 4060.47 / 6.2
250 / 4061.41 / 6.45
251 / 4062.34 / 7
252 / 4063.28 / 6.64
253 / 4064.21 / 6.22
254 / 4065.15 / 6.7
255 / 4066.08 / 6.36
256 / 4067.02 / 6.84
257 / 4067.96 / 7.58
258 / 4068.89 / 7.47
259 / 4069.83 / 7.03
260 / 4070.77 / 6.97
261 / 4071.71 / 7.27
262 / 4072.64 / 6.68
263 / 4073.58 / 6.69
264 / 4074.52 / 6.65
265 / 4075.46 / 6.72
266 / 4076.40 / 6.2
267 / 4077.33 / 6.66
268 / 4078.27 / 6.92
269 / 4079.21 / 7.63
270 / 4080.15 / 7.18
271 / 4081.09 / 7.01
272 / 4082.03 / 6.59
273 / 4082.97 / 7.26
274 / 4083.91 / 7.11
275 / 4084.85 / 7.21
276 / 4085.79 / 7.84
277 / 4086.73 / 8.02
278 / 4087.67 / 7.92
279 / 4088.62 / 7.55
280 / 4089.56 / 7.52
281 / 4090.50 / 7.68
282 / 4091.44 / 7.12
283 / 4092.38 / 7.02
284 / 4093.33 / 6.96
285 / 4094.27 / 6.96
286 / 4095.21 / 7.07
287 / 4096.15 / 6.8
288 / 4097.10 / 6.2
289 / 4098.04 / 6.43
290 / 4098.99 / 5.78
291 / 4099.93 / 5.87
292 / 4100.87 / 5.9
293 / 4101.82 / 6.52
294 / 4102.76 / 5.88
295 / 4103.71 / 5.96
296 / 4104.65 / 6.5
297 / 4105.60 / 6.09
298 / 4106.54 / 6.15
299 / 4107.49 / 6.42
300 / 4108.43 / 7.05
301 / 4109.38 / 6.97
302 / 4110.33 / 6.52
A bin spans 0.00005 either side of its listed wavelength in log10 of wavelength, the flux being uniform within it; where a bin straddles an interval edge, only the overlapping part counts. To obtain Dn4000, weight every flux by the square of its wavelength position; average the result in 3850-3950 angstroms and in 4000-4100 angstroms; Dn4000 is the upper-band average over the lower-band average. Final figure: 1.83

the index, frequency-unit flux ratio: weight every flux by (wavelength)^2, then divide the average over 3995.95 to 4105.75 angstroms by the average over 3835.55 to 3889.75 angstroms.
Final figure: 2.1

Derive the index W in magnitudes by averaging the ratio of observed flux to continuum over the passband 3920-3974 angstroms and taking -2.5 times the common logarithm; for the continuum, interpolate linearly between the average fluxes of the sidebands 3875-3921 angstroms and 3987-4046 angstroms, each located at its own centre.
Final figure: 0.394 mag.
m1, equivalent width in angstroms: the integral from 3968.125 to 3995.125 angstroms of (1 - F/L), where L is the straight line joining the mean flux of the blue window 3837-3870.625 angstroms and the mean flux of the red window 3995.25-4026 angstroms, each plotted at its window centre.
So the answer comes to 4.4 angstroms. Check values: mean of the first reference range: 3.65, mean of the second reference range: 7.08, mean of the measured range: 5.44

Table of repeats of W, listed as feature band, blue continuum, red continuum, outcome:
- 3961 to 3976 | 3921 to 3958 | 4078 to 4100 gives 0.368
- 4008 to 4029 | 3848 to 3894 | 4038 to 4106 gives -0.194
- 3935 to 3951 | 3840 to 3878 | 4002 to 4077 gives 0.298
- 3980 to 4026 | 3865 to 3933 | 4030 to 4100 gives -0.152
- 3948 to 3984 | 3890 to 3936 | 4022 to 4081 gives 0.195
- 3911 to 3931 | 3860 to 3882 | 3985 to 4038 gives 0.109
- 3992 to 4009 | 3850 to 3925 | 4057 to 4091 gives -0.153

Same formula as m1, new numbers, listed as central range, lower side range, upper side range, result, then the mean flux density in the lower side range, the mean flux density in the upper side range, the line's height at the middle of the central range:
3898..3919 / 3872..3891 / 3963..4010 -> -3.91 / 3.83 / 5.62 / 4.3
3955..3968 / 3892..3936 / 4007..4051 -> 3.50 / 4.43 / 7.14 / 5.55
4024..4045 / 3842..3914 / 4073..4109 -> -3.86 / 4.17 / 6.82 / 6.12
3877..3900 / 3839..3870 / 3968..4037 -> 0.95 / 3.7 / 6.44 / 4.33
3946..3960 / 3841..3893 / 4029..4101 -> 0.18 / 3.82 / 6.96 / 5.18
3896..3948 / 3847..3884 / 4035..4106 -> 3.58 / 3.8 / 6.91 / 4.66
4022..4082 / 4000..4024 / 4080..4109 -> 0.33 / 7.17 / 6.82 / 7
